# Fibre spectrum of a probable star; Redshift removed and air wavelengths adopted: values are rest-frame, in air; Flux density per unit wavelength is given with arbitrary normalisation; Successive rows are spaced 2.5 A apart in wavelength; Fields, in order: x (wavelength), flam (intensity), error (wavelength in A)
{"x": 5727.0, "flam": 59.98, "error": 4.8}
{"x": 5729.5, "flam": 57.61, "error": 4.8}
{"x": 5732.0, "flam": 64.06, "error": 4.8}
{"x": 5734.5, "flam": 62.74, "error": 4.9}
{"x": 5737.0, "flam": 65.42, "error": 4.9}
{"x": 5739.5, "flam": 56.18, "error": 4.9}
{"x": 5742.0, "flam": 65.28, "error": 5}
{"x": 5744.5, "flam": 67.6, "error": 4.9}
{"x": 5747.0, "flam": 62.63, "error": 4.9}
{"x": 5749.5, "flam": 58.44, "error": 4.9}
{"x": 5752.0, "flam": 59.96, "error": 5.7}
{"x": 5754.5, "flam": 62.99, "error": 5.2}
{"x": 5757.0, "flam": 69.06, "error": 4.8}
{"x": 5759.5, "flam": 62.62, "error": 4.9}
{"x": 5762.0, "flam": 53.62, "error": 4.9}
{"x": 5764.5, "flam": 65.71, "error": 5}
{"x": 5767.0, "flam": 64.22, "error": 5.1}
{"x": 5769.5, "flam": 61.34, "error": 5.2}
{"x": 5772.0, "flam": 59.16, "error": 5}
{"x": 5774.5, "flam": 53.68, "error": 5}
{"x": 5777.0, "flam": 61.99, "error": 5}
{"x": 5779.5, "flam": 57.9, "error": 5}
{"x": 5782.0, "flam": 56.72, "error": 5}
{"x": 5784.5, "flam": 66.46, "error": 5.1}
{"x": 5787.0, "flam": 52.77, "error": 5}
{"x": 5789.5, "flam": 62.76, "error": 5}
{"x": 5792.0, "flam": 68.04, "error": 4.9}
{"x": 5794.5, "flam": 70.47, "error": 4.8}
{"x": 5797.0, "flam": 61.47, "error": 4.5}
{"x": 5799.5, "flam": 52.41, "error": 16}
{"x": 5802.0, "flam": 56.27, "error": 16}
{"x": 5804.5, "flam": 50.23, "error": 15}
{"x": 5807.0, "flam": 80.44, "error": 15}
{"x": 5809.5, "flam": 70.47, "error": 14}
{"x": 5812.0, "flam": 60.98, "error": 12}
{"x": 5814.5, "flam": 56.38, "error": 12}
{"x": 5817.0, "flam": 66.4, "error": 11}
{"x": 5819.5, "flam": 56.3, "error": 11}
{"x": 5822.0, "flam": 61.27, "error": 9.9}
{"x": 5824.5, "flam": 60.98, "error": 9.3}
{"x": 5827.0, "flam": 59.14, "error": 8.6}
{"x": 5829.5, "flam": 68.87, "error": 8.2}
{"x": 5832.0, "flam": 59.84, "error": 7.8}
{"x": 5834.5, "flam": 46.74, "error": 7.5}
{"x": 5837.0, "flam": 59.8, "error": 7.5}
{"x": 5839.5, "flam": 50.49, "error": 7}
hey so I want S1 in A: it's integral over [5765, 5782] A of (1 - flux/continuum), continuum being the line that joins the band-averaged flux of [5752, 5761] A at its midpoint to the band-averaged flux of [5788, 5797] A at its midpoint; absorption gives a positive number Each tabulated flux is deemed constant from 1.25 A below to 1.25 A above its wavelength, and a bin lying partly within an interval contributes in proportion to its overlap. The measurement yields 1.3 A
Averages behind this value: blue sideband 63.9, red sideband 65.9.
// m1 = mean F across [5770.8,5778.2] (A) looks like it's 58.2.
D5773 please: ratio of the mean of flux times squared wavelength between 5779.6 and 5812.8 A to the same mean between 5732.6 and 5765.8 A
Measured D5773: 1.01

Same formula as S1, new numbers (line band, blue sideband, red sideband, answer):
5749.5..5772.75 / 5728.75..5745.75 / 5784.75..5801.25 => 0.1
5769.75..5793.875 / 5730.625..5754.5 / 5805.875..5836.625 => 0.8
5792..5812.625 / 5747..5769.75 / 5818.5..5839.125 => -1.1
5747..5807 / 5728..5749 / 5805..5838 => 1.3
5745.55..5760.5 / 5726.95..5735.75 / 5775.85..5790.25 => -0.5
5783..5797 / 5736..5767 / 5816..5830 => -0.4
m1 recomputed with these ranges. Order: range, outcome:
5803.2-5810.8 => 66.9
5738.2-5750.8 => 62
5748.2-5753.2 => 59.2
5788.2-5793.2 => 65.2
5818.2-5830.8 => 61.3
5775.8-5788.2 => 59.2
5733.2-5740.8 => 61.5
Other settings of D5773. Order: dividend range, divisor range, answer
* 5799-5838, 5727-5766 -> 1.00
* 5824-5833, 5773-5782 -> 1.10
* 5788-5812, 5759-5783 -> 1.07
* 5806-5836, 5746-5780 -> 1.04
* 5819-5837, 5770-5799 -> 0.99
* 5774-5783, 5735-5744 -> 0.94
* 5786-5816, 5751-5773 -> 1.01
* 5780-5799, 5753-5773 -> 1.00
